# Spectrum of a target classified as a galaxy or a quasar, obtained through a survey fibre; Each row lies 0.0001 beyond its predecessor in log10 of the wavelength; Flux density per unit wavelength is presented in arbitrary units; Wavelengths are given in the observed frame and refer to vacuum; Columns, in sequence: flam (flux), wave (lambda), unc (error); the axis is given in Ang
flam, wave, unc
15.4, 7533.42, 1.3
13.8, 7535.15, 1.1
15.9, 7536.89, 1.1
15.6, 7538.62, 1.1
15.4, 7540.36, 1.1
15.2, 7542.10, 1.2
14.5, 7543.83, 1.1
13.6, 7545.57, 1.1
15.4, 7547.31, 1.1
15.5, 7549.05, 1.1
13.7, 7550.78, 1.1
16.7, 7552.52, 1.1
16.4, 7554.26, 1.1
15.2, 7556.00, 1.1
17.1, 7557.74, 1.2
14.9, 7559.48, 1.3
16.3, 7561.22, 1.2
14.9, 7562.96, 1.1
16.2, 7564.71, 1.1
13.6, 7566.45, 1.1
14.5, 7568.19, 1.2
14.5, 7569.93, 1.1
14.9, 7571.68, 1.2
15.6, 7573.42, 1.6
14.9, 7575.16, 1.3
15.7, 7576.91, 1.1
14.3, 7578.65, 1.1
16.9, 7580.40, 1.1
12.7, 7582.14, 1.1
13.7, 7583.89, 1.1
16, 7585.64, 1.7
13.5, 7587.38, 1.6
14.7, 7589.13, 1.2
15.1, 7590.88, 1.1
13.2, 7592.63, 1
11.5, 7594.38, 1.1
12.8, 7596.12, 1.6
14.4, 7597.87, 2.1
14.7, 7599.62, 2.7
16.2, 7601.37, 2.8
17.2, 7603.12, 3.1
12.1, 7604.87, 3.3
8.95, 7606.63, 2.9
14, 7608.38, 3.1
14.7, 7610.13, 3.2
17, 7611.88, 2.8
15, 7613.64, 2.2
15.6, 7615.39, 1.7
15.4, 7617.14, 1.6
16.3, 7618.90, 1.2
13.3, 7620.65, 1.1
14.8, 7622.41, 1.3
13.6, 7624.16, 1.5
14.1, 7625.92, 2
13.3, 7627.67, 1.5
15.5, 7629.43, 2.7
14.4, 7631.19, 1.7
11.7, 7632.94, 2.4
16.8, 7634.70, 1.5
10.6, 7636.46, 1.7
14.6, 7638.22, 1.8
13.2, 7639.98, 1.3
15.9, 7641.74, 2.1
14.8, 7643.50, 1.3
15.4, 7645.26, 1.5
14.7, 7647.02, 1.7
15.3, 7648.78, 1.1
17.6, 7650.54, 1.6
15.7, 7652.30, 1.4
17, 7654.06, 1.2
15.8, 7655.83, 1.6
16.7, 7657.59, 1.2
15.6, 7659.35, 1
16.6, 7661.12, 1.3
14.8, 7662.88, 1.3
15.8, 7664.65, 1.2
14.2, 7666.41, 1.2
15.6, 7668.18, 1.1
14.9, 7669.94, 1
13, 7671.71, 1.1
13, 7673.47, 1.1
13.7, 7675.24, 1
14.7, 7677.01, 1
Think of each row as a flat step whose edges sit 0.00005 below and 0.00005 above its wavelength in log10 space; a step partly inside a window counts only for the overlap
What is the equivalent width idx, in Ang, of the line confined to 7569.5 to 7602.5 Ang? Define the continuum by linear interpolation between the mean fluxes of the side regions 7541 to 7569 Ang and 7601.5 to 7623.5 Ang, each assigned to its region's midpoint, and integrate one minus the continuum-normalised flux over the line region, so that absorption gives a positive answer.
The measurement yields 0.8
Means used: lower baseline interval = 15.2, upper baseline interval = 14.6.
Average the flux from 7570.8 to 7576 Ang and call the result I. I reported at 15.1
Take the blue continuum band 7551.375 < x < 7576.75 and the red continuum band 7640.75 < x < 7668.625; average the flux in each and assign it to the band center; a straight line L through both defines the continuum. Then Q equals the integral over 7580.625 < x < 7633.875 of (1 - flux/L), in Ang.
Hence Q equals 4.5 Ang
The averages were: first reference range 15.4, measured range 14.2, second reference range 15.7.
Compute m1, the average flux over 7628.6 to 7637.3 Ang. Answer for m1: 13.8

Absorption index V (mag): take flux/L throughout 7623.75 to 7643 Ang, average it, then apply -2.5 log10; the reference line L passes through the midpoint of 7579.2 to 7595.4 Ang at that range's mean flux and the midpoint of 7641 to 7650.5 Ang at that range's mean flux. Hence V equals 0.086 mag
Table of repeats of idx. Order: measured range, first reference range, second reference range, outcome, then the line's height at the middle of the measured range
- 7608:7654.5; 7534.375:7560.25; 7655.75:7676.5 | 0.7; 15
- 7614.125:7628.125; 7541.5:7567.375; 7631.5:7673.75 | 0.5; 15.1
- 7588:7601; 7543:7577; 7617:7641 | 0.7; 14.6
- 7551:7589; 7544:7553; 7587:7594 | -1.9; 14.4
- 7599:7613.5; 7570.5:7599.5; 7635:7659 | 0.3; 14.7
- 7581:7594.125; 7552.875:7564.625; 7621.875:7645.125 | 1.0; 15.2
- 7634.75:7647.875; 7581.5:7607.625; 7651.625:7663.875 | 0.9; 15.4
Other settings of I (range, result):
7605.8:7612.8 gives 13.7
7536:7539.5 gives 15.7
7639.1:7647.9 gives 14.8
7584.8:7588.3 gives 14.8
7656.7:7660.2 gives 16.2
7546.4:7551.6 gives 14.9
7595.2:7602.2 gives 14.5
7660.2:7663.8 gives 15.7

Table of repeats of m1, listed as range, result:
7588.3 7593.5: 14.3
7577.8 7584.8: 14.4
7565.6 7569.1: 14.1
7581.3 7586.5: 14.1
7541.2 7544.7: 14.9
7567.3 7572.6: 14.6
